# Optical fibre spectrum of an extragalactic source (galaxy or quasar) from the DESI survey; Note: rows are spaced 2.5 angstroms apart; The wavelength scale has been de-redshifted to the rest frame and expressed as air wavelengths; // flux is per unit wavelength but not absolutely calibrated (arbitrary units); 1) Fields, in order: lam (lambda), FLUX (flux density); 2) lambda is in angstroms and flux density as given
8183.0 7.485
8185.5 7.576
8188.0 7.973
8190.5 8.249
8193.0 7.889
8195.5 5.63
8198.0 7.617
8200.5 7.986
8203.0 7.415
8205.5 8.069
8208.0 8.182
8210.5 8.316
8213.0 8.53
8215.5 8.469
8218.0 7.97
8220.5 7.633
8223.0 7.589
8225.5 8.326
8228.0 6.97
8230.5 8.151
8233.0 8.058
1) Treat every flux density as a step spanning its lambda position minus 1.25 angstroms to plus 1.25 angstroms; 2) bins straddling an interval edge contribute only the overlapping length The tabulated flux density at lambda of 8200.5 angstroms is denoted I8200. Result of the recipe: 7.986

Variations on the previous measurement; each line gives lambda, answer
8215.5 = 8.469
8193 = 7.889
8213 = 8.53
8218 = 7.97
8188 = 7.973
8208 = 8.182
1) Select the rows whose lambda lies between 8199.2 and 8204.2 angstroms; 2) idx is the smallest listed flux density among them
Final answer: 7.415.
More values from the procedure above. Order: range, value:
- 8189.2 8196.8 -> 5.63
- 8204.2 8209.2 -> 8.069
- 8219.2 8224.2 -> 7.589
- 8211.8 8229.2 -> 6.97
